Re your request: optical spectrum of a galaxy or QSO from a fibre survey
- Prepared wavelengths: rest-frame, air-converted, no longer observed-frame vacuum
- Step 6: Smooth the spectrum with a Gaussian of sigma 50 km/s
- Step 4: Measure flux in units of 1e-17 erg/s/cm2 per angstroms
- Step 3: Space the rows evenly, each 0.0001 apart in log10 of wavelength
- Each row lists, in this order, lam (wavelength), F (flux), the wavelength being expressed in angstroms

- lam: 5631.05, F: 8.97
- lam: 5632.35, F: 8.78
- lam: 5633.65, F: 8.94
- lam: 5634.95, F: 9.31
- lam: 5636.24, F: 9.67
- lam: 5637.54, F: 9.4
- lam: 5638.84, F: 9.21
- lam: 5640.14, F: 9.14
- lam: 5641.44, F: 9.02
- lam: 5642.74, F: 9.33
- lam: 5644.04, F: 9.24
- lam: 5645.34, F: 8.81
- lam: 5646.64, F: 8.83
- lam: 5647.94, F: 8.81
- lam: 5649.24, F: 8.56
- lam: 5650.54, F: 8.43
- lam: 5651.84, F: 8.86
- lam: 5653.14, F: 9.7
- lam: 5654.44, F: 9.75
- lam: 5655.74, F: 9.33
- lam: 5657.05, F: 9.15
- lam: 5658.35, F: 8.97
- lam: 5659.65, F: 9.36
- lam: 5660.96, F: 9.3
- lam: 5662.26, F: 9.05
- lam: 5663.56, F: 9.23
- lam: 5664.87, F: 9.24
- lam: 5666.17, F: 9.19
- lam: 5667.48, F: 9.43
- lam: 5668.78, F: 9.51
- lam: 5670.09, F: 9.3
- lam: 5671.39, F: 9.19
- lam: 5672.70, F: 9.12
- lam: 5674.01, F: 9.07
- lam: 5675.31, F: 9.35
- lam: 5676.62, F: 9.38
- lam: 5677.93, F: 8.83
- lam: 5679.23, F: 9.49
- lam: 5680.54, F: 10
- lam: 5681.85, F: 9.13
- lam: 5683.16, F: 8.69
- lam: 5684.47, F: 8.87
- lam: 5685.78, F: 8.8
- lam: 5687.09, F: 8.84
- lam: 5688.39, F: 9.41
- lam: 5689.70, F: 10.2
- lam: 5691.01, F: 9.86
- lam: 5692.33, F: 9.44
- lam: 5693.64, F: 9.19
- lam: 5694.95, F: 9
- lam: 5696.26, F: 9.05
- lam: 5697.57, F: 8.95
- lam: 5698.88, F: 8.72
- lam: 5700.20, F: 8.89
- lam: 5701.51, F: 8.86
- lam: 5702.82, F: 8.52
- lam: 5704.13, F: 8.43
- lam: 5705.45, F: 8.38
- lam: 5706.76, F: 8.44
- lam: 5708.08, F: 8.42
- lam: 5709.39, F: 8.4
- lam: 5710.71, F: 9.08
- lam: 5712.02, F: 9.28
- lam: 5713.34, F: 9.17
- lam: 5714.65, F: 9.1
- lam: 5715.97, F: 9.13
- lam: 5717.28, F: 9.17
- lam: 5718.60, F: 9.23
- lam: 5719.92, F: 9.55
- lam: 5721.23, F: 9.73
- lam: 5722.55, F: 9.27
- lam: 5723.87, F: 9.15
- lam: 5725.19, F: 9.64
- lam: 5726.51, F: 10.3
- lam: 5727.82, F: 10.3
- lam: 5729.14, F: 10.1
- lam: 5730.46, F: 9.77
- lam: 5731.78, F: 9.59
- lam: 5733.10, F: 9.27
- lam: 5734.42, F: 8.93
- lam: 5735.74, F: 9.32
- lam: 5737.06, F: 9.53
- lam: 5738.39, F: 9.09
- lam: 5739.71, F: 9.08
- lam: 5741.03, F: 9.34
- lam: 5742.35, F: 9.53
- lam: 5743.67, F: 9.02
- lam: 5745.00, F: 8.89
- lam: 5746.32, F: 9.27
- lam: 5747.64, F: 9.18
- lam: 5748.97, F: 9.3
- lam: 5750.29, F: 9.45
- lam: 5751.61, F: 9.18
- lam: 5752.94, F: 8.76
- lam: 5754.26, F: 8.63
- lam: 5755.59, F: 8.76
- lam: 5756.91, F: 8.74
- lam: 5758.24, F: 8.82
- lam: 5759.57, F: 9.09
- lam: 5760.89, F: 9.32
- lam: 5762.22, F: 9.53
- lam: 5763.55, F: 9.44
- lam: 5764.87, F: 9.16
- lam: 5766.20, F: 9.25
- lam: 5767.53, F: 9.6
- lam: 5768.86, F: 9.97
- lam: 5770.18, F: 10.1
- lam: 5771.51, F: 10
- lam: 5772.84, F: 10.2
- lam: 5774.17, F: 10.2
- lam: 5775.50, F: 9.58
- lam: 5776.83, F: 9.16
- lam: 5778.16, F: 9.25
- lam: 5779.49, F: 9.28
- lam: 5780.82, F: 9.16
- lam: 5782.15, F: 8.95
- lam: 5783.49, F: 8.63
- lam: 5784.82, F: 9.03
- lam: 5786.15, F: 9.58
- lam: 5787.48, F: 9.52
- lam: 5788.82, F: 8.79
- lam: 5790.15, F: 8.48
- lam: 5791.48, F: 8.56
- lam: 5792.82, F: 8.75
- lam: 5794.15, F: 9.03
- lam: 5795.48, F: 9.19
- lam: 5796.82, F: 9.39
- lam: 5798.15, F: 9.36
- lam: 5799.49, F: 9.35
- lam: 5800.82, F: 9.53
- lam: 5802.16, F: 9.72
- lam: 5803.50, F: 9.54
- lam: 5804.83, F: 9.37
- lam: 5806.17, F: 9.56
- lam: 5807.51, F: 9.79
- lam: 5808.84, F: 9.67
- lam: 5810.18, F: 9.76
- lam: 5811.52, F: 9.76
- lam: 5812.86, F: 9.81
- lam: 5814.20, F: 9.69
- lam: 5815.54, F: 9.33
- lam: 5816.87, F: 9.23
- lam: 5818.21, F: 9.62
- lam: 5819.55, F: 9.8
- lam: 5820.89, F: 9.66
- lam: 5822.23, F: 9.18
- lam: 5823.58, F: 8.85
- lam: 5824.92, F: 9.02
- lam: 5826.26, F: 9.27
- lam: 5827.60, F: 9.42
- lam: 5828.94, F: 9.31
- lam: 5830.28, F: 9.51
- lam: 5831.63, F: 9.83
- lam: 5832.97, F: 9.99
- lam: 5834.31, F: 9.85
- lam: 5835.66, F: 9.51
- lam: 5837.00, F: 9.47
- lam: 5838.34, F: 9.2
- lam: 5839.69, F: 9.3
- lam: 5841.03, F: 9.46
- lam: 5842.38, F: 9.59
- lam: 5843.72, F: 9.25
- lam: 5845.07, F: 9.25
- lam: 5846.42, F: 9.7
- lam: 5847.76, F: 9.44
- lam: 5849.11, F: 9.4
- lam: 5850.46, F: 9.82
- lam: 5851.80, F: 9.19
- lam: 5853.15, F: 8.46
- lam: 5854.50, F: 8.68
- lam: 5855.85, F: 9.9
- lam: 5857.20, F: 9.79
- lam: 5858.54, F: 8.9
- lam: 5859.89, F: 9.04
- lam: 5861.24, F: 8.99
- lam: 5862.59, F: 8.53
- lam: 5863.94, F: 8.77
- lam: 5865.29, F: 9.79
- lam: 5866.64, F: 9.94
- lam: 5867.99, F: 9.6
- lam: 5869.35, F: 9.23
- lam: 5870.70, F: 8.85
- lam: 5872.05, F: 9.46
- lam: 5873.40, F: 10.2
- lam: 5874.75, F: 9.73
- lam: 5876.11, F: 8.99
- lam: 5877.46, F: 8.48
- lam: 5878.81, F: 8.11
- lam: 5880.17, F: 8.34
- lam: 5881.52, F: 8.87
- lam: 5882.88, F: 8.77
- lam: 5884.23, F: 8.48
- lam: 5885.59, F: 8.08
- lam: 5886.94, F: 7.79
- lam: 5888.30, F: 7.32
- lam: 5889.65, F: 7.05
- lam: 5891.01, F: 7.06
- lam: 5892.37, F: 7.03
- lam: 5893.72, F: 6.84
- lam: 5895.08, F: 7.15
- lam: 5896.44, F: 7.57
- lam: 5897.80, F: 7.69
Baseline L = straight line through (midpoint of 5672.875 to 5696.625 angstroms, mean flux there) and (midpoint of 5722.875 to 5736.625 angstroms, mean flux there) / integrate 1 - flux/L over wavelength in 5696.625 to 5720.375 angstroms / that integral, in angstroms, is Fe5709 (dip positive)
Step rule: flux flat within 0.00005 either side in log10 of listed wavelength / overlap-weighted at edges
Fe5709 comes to 1.5 angstroms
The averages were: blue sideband 9.26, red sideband 9.63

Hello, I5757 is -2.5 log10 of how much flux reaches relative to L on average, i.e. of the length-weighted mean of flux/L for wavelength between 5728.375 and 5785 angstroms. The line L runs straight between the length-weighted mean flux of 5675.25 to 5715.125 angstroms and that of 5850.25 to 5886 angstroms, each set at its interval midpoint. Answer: -0.03 mag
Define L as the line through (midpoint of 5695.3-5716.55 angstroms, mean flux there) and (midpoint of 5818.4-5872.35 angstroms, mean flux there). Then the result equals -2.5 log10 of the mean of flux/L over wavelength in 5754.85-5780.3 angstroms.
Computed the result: -0.05 mag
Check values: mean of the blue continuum 8.8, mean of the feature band 9.44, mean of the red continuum 9.36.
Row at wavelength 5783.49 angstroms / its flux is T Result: 8.63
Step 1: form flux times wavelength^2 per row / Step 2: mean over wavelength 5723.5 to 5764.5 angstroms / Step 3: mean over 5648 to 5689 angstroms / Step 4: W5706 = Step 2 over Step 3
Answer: 1.0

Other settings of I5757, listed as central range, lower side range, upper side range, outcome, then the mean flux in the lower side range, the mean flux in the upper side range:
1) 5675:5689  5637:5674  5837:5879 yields 0.001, 9.16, 9.28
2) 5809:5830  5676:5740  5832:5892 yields -0.044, 9.2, 9.03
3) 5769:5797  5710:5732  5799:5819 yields 0.031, 9.5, 9.59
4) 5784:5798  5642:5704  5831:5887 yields 0.017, 9.15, 9.21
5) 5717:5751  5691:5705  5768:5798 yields -0.039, 8.94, 9.31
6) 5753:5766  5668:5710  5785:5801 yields 0.006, 9.06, 9.12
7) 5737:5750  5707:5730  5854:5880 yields 0.012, 9.34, 9.2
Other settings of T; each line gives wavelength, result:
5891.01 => 7.06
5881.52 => 8.87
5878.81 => 8.11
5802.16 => 9.72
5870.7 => 8.85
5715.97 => 9.13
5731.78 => 9.59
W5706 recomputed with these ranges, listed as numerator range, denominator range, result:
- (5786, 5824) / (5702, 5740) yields 1.05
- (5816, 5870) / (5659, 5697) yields 1.07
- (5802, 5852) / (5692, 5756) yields 1.08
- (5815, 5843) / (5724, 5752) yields 1.03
